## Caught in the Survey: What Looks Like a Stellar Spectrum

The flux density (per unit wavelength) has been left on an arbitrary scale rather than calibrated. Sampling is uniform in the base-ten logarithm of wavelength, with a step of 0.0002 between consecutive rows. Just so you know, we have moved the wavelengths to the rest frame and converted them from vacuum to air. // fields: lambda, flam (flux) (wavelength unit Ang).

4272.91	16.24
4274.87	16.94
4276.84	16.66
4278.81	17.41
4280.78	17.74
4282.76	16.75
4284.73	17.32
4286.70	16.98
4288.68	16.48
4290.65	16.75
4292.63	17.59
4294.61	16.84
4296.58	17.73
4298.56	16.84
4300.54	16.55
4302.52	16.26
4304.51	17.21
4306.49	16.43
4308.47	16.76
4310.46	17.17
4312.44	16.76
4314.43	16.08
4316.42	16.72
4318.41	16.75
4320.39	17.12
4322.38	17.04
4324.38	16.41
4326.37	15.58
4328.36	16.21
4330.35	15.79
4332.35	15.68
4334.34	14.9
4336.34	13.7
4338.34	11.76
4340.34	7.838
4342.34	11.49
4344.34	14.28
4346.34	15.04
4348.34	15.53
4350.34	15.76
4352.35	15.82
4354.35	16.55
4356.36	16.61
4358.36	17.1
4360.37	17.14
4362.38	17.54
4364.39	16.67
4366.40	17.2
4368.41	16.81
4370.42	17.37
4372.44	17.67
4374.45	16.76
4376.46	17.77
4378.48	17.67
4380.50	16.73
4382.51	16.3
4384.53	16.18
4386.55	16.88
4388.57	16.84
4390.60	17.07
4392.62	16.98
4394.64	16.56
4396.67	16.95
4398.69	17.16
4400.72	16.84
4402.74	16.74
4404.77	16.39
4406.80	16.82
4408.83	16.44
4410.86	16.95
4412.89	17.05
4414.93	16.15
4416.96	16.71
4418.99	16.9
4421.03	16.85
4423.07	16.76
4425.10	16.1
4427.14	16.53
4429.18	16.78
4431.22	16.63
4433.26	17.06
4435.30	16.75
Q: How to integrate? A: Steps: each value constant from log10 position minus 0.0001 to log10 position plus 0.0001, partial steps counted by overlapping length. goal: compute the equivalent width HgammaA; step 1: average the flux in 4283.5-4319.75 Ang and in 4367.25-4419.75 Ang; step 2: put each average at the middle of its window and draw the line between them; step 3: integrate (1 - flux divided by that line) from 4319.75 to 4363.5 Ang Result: 4.3 Ang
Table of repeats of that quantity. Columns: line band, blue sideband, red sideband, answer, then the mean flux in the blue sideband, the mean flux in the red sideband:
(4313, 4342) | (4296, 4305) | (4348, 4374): 3.1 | 16.8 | 16.8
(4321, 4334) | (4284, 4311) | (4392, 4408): 0.6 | 16.9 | 16.8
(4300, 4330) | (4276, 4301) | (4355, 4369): 0.8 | 17.1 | 17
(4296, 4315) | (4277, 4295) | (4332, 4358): -0.7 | 17.1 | 14.3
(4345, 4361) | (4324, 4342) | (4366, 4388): -0.8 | 14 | 17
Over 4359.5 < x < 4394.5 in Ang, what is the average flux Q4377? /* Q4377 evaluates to 17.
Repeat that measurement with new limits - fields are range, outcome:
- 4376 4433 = 16.8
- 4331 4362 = 14.7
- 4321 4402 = 16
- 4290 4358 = 15.8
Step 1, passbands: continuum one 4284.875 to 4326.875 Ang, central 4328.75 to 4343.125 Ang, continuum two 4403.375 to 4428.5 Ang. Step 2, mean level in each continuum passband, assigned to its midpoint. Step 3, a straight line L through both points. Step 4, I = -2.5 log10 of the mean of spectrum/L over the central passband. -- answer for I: 0.26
